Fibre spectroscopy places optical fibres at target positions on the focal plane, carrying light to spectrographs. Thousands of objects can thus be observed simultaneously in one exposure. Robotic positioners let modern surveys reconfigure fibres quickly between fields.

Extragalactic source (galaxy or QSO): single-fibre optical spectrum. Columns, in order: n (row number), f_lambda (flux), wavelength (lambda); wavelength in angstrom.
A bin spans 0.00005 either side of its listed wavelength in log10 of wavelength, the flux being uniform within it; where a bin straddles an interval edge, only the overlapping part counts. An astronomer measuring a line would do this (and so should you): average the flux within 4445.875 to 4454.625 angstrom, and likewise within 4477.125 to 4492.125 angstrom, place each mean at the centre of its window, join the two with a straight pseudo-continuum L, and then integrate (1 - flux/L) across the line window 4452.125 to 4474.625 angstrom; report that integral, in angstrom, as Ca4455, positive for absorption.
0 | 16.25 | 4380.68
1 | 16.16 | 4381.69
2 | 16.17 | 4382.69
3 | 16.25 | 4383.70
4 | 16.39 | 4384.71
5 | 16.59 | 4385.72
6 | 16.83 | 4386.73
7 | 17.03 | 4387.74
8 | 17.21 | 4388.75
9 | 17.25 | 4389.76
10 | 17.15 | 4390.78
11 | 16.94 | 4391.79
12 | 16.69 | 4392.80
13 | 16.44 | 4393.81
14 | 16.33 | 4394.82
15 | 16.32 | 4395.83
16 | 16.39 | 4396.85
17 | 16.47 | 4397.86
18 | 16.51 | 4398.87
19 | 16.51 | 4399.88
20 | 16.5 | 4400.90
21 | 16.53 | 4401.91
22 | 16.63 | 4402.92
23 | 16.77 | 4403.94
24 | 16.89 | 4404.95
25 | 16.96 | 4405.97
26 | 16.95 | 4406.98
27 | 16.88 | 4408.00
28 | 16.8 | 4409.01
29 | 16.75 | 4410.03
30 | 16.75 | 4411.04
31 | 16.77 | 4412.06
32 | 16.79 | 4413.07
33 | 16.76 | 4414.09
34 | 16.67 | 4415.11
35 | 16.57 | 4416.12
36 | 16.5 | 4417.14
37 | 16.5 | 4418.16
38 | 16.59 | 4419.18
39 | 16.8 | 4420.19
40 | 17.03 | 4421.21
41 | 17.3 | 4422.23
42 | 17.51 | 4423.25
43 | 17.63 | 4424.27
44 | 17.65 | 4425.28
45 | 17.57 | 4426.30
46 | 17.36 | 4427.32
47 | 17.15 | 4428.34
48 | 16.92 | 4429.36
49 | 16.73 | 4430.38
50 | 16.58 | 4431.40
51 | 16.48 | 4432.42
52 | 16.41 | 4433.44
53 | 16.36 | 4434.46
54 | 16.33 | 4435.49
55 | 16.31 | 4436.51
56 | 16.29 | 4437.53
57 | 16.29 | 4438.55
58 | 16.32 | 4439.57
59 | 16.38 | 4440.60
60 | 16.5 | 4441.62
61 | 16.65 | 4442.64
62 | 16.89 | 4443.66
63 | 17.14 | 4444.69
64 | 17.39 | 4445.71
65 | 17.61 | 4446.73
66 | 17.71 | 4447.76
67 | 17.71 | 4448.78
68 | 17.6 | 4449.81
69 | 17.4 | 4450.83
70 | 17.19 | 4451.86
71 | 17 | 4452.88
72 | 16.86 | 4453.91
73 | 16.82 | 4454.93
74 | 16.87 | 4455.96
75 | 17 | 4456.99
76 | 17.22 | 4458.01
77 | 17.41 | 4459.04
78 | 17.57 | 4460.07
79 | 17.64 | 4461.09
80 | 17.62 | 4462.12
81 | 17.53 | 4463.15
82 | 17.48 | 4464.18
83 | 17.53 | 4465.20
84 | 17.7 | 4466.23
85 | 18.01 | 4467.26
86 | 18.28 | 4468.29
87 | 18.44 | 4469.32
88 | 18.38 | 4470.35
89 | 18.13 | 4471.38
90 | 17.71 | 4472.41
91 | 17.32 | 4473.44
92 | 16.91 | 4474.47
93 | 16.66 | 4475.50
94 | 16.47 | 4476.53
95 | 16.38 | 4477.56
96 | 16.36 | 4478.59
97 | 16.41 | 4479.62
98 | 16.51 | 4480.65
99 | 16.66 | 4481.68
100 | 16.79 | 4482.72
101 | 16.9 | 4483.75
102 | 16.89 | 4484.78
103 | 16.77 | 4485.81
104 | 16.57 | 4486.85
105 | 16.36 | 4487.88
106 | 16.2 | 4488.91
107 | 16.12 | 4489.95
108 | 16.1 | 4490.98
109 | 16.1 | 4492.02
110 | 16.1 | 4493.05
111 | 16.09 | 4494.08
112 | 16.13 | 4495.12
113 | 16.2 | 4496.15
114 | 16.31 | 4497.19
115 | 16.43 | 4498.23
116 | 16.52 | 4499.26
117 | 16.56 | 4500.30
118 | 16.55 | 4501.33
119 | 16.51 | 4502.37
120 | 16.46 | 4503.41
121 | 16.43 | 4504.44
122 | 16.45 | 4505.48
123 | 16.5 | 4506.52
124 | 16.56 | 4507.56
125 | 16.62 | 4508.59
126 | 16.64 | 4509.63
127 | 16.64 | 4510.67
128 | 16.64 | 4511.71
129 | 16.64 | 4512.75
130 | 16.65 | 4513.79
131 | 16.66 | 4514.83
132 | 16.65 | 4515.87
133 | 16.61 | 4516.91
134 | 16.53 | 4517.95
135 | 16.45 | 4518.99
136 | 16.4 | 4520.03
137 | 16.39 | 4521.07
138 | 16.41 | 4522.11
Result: -0.7 angstrom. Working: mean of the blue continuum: 17.4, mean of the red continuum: 16.5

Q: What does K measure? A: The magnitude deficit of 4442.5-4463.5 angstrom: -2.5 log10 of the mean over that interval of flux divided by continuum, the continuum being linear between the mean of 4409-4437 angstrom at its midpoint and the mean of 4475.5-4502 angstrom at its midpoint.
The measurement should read -0.040 mag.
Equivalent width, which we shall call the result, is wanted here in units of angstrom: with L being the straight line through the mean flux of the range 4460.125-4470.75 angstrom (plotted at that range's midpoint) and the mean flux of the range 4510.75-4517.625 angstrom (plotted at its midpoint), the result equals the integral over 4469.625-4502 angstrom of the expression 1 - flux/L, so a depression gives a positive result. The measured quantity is 1.3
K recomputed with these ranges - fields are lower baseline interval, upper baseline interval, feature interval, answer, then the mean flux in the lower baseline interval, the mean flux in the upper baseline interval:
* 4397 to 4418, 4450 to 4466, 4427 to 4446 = 0.03 mag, 16.7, 17.3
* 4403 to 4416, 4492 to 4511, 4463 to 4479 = -0.06 mag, 16.8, 16.4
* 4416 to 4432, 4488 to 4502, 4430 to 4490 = -0.02 mag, 17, 16.3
